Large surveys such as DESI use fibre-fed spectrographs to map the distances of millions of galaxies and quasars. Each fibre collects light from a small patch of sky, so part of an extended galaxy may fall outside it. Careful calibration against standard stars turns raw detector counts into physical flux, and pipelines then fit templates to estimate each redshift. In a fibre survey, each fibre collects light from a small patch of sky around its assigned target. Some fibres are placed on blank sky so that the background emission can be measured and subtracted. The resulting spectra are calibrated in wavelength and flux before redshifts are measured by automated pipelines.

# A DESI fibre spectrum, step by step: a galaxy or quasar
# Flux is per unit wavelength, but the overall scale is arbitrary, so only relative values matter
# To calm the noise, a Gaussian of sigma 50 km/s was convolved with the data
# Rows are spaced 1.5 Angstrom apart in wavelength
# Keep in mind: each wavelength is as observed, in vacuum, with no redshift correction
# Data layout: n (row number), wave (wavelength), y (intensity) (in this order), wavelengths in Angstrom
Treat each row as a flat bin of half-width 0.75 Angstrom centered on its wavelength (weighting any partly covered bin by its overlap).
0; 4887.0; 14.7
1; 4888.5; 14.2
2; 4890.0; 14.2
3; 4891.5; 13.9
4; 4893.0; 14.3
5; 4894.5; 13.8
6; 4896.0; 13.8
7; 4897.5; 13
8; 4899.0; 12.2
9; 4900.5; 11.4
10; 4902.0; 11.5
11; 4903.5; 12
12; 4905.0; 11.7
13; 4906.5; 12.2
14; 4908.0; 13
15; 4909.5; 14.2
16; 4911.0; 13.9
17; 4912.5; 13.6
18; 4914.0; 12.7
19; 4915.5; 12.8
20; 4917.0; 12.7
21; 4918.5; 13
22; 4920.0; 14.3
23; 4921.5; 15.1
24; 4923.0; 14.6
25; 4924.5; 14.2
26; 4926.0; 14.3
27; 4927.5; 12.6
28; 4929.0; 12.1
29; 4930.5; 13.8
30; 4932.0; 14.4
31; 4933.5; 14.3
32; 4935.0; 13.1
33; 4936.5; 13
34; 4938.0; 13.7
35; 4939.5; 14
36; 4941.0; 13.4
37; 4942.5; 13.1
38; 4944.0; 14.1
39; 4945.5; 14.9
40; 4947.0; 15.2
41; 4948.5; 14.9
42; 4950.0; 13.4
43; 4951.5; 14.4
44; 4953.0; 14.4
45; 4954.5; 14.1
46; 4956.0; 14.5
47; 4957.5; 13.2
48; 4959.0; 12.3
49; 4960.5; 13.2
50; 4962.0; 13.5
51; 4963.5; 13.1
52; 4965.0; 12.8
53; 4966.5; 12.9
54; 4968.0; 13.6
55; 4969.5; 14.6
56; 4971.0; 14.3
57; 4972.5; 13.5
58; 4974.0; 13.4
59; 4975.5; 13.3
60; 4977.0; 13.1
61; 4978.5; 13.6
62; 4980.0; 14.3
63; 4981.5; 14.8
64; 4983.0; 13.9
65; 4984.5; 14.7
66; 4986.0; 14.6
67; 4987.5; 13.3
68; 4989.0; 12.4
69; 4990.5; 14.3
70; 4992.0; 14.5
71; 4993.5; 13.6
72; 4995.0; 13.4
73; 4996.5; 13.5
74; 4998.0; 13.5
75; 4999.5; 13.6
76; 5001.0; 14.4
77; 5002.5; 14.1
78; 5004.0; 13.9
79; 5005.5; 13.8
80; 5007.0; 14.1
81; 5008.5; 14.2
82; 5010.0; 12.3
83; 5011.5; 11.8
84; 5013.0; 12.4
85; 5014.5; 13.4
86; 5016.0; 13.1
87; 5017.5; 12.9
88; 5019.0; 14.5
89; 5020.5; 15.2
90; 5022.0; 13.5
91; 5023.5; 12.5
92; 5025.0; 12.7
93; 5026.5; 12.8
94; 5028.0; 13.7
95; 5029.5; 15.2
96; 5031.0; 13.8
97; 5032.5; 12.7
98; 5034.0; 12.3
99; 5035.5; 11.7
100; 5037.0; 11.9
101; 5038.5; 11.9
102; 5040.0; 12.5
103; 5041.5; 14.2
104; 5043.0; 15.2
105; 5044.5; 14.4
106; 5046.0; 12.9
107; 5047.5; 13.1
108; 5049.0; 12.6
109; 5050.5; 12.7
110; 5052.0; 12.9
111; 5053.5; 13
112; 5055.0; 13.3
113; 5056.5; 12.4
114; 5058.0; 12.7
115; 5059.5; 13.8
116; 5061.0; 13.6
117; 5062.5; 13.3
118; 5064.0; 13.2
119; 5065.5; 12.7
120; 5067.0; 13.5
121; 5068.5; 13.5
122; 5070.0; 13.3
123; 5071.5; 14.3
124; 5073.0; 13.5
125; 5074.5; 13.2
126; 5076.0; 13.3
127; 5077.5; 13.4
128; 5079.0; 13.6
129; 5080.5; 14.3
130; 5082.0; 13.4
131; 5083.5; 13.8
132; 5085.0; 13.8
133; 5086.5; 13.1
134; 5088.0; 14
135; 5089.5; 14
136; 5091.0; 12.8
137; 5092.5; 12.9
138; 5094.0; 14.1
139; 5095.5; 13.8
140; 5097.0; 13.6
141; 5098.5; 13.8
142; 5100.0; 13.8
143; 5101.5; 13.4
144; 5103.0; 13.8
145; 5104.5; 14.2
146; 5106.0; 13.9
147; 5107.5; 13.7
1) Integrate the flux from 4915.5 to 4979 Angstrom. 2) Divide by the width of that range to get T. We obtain 13.7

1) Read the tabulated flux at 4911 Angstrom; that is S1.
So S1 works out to 13.9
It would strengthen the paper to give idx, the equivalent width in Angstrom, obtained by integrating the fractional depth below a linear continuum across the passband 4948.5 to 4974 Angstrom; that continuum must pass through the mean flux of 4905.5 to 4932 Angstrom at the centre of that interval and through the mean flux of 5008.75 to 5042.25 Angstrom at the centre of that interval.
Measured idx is -0.63 Angstrom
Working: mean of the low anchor 13.5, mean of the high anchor 13.1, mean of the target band 13.6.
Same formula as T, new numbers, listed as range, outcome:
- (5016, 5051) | 13.3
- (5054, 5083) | 13.4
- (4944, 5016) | 13.7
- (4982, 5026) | 13.6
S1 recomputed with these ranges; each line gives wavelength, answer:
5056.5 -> 12.4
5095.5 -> 13.8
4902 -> 11.5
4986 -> 14.6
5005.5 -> 13.8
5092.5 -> 12.9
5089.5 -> 14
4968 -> 13.6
